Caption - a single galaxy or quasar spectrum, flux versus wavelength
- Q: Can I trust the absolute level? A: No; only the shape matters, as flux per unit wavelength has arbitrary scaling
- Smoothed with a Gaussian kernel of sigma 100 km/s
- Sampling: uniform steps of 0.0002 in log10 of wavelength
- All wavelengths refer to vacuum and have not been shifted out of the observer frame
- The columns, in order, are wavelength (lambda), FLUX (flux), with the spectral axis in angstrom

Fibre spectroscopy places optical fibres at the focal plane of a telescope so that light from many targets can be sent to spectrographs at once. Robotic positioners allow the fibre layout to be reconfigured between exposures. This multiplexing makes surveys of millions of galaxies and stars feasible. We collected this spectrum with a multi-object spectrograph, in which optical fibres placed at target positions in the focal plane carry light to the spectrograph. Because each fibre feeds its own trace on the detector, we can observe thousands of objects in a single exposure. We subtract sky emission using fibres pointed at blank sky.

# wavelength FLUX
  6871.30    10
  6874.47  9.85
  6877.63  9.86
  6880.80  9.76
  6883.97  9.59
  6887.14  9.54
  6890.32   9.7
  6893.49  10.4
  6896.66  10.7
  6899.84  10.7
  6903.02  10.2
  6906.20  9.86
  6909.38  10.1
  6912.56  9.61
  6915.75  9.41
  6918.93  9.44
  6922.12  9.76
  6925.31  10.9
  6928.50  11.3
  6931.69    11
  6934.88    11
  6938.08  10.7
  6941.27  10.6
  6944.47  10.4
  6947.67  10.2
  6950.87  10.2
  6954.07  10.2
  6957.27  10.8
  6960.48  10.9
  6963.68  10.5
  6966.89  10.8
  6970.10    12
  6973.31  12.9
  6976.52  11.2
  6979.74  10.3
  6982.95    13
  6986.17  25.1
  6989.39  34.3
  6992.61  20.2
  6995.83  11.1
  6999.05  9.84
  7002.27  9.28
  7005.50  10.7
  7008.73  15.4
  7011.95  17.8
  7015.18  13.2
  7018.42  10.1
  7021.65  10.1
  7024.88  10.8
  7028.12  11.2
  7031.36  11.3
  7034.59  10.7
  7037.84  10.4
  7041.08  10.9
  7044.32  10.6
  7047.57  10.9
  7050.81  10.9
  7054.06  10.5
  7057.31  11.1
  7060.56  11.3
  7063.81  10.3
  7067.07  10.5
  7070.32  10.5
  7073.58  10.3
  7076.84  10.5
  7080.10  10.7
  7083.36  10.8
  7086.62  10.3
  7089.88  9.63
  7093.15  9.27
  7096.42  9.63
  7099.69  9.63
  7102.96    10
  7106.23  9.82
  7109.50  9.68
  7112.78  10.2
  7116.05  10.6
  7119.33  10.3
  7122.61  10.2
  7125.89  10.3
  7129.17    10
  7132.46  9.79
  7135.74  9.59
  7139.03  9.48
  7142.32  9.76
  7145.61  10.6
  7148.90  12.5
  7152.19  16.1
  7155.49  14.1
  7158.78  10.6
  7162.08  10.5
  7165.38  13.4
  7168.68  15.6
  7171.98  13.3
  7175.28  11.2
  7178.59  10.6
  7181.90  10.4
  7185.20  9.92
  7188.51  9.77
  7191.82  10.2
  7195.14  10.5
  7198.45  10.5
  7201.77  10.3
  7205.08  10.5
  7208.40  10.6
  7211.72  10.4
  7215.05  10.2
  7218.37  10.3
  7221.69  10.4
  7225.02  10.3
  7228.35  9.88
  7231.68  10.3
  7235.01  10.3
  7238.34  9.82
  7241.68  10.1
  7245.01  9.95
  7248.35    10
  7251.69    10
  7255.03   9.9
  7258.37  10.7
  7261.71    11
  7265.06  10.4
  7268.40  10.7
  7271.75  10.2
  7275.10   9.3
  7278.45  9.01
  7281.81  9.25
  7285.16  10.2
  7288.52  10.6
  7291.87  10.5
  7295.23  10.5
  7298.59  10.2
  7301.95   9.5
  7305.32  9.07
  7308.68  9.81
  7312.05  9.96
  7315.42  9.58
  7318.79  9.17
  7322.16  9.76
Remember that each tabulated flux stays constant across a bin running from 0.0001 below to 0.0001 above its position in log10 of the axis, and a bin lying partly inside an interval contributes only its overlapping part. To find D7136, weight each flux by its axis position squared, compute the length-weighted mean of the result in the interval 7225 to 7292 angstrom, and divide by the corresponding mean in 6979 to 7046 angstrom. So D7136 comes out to 0.8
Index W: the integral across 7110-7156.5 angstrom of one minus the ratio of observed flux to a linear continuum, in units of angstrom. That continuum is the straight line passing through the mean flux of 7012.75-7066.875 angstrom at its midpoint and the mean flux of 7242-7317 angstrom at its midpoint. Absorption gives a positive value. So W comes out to -1.3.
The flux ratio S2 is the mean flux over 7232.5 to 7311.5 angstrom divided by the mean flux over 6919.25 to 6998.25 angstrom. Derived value 0.8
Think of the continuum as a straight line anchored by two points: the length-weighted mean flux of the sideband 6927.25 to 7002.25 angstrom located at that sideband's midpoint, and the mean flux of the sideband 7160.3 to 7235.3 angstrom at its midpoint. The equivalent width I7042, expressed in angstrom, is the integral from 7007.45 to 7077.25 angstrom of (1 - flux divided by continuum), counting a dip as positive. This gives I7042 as 5.23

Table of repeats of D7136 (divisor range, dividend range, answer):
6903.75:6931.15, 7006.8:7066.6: 1.18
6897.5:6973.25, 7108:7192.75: 1.12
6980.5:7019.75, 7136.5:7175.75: 0.81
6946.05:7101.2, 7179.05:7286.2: 0.91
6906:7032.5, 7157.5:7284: 0.92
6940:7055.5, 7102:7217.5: 0.91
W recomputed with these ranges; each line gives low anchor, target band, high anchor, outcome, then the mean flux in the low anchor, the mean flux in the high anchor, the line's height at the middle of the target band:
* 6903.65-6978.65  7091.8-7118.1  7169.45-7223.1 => 1.89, 10.6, 10.7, 10.6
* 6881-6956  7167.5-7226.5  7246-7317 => -4.26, 10.2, 10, 10.1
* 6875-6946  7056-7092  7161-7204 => 1.03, 10.2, 11.2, 10.8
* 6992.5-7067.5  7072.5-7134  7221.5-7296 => 5.34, 11.5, 10.1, 11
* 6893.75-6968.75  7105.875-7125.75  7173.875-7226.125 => 0.42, 10.4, 10.4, 10.4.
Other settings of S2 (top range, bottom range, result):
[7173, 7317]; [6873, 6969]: 0.99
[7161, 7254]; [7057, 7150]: 1.04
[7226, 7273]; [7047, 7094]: 0.97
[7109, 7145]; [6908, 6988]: 0.88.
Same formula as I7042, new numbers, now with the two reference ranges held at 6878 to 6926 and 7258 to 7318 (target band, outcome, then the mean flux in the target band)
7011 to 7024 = -3.2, 12.4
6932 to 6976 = -4.0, 10.9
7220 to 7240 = -0.4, 10.2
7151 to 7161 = -3.3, 13.3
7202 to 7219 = -0.7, 10.4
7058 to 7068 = -0.8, 10.7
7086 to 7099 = 0.4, 9.65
